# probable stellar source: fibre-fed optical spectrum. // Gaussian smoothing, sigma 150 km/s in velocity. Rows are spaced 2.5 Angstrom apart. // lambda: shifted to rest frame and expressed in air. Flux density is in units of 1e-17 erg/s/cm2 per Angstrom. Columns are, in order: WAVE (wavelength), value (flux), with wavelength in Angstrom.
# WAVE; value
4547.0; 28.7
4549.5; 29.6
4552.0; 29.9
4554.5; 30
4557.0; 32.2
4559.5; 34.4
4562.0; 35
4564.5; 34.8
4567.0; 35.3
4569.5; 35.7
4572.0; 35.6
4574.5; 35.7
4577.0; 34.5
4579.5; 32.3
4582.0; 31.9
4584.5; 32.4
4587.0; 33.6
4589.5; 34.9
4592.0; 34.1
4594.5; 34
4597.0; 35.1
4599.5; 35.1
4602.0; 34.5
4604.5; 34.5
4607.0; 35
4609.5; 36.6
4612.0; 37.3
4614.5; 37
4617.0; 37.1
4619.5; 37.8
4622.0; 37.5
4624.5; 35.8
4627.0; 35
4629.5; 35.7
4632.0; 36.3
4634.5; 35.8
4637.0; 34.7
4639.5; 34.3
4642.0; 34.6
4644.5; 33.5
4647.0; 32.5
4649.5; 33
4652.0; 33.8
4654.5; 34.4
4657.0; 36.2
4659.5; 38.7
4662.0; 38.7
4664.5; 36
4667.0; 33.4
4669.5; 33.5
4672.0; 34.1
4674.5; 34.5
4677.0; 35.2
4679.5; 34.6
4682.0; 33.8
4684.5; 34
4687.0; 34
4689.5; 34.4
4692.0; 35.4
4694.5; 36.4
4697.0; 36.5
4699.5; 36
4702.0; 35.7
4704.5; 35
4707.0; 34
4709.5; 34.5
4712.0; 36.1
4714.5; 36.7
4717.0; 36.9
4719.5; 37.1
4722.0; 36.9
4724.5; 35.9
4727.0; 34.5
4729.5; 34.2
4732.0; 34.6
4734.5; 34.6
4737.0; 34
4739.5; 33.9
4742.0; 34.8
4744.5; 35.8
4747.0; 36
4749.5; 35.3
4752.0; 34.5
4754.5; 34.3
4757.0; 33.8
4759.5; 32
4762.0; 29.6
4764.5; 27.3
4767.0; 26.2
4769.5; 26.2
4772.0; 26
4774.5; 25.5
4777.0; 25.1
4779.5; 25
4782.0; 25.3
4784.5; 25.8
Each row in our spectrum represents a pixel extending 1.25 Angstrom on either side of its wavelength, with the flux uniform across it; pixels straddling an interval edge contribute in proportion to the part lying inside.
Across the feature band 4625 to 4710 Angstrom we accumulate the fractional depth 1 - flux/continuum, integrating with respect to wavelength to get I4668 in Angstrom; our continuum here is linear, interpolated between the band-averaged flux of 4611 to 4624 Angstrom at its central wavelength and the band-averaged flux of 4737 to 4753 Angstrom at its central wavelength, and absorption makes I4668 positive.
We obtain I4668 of 3.3 Angstrom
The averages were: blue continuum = 37.3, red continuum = 35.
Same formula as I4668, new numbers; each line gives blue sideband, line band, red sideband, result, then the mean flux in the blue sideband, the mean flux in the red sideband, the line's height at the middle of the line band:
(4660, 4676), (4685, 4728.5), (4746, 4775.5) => -3.1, 35.2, 30.6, 33.3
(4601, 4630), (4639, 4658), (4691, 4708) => 1.0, 36.2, 35.6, 35.9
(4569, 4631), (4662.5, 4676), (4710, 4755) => 0.3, 35.1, 35.3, 35.2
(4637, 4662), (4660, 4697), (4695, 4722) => 0.4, 34.8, 35.9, 35.3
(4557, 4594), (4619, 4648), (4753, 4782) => -2.5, 34.2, 28.2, 32.4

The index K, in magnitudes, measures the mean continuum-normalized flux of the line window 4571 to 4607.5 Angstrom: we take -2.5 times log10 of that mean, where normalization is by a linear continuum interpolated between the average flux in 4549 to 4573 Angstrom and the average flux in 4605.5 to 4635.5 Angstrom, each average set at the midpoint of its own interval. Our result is 0.02 mag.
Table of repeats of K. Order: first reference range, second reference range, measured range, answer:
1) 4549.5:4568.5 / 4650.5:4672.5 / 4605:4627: -0.07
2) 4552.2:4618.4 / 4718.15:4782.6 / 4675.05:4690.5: -0.04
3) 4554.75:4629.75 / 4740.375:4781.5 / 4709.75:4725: -0.16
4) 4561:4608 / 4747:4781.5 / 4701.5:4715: -0.14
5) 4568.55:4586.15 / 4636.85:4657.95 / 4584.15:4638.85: -0.05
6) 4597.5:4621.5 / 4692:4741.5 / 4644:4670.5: 0.03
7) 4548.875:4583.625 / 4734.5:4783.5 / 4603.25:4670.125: -0.10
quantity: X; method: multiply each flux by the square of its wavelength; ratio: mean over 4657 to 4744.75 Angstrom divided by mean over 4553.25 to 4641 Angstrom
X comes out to 1.06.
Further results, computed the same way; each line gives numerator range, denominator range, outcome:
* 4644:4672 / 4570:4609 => 1.05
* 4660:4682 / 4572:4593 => 1.08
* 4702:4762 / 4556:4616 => 1.07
